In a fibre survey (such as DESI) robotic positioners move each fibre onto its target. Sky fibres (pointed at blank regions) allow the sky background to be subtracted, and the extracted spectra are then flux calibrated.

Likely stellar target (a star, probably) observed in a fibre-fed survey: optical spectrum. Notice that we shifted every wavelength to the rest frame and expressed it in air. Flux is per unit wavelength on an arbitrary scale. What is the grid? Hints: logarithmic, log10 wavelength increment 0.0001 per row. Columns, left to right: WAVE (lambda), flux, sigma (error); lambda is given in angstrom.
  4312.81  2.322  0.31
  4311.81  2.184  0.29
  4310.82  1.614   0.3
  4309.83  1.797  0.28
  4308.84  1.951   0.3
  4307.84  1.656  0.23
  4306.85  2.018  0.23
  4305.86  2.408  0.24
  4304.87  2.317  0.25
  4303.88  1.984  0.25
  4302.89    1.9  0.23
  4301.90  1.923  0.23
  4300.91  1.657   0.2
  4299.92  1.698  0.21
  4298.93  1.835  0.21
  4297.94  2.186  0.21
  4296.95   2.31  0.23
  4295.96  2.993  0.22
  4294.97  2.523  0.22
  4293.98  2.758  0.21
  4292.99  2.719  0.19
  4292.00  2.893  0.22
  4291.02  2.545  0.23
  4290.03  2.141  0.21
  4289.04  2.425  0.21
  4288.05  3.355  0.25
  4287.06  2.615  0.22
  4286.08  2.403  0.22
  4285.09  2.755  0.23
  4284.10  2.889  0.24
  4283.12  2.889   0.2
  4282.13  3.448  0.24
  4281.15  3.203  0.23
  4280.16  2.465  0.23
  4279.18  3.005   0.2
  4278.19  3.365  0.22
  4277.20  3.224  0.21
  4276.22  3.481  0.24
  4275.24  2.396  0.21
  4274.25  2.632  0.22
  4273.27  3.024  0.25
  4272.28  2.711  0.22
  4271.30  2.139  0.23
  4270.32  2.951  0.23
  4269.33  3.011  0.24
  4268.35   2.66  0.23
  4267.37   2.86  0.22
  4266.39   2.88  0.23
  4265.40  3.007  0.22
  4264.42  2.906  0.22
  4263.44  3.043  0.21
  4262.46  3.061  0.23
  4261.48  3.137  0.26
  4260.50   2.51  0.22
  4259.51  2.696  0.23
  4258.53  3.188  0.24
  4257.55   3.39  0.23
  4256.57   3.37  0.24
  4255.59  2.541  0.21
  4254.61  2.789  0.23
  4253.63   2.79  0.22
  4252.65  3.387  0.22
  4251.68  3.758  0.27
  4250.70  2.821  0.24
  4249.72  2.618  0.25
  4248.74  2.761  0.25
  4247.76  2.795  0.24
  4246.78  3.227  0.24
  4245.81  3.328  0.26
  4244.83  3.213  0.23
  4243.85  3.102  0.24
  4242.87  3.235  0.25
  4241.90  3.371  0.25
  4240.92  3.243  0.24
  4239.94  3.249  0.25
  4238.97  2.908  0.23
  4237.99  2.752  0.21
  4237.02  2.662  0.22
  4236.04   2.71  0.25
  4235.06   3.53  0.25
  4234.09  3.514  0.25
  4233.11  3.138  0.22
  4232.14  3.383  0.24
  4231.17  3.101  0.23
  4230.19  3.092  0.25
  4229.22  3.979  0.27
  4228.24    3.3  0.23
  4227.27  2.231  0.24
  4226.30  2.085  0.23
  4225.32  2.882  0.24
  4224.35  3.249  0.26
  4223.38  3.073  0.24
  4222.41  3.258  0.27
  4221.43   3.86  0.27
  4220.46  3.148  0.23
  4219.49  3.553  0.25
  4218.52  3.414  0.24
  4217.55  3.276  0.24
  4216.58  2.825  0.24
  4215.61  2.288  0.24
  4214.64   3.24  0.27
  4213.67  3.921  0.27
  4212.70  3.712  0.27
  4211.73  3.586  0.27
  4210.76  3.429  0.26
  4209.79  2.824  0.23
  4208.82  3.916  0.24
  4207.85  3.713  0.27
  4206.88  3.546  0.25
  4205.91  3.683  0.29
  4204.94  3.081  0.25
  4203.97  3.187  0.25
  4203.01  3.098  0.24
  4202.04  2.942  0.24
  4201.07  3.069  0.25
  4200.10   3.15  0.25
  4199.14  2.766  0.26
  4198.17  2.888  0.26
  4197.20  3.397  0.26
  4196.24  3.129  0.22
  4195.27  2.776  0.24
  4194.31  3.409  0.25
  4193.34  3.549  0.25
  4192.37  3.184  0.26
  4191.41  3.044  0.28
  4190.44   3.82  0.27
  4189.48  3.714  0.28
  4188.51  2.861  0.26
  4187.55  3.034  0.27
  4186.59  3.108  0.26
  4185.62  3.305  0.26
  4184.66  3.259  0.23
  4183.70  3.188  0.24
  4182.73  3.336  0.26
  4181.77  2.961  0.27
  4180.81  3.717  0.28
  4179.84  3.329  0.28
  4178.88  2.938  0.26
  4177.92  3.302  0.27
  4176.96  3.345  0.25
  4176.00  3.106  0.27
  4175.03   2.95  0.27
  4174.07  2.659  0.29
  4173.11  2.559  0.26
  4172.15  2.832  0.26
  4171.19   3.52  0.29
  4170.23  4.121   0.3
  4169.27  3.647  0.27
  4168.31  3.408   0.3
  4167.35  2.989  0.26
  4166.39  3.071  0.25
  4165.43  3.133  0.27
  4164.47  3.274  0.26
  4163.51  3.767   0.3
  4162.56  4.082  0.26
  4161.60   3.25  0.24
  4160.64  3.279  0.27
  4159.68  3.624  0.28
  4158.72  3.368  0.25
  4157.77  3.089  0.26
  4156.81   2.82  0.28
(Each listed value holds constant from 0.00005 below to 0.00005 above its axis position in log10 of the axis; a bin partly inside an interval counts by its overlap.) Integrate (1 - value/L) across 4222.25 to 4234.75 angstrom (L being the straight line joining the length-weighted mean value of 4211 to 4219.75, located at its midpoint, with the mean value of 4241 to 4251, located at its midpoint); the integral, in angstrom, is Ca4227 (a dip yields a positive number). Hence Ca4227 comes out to 0.4 angstrom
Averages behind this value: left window 3.31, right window 3.06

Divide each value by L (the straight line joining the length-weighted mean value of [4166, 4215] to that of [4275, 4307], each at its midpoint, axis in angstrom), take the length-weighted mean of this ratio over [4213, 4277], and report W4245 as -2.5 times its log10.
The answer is -0.06 mag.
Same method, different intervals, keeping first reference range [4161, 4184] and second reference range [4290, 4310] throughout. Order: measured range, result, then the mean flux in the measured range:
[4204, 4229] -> -0.12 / 3.25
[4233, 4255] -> -0.15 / 3.08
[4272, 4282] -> -0.23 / 2.97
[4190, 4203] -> -0.03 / 3.16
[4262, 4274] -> -0.15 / 2.85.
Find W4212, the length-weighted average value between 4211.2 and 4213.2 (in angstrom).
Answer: 3.65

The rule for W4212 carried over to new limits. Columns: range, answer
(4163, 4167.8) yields 3.26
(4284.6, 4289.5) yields 2.71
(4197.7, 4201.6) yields 2.97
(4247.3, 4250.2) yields 2.72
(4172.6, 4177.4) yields 2.92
